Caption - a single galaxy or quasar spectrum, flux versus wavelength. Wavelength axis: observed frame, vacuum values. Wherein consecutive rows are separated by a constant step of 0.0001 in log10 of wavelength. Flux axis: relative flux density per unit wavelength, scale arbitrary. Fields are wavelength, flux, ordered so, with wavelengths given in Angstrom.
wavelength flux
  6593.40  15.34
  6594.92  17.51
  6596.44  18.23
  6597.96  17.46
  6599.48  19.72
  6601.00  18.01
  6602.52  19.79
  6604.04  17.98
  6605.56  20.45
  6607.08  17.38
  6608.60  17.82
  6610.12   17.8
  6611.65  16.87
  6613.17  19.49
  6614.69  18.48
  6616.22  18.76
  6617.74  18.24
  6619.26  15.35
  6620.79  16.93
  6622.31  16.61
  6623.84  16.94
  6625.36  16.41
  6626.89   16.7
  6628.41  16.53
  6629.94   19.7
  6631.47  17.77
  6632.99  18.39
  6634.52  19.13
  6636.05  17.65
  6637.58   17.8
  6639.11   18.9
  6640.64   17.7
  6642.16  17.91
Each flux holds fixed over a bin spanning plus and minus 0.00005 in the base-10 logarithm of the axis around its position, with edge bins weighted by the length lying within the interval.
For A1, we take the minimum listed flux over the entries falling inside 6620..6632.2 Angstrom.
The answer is 16.41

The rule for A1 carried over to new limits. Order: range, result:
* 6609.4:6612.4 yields 16.87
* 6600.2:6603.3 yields 18.01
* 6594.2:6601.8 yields 17.46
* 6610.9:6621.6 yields 15.35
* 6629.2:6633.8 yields 17.77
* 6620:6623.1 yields 16.61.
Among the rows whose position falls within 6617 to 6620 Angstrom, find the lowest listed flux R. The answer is 15.35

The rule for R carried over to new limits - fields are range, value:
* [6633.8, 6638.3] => 17.65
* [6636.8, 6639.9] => 17.8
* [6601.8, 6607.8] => 17.38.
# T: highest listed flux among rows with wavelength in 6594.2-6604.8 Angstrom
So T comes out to 19.79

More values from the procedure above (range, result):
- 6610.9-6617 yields 19.49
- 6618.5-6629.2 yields 16.94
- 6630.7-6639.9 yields 19.13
